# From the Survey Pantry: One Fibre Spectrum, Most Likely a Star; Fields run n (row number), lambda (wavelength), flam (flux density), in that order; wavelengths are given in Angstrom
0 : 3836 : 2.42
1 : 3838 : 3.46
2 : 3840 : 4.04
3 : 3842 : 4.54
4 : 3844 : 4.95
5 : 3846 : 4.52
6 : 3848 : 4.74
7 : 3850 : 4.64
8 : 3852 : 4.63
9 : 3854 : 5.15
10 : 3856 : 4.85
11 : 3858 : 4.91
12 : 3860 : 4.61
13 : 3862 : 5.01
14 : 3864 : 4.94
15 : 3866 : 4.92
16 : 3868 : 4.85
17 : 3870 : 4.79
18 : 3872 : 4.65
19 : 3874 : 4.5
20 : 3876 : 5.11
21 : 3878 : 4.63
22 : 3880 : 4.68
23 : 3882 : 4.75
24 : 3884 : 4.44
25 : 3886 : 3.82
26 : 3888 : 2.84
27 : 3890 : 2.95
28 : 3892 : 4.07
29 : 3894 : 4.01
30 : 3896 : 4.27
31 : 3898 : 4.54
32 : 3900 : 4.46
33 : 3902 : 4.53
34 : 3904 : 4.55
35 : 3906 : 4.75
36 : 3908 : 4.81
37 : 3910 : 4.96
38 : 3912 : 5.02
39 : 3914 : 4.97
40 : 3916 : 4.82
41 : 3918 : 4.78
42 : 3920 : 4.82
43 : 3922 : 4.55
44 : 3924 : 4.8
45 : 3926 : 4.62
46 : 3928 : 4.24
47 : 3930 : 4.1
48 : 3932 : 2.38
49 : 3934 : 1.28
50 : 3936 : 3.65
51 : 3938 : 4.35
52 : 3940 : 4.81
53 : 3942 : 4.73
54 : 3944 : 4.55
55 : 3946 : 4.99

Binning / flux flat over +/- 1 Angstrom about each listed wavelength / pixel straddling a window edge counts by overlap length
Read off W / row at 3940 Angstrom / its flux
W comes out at 4.81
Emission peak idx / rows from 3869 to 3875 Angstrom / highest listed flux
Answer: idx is 4.79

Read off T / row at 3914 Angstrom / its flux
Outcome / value 4.97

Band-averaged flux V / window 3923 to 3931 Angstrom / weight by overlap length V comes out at 4.44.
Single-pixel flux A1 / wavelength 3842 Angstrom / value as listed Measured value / 4.54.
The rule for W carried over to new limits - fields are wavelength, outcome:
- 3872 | 4.65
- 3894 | 4.01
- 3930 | 4.1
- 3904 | 4.55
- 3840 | 4.04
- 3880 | 4.68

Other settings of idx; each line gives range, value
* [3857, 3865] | 5.01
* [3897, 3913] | 5.02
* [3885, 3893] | 4.07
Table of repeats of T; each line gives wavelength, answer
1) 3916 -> 4.82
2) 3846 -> 4.52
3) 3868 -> 4.85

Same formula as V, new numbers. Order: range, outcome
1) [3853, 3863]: 4.91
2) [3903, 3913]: 4.82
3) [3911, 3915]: 4.99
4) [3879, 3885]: 4.62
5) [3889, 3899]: 3.97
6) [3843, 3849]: 4.74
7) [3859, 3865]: 4.85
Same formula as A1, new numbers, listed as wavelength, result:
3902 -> 4.53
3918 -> 4.78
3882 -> 4.75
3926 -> 4.62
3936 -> 3.65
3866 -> 4.92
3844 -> 4.95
